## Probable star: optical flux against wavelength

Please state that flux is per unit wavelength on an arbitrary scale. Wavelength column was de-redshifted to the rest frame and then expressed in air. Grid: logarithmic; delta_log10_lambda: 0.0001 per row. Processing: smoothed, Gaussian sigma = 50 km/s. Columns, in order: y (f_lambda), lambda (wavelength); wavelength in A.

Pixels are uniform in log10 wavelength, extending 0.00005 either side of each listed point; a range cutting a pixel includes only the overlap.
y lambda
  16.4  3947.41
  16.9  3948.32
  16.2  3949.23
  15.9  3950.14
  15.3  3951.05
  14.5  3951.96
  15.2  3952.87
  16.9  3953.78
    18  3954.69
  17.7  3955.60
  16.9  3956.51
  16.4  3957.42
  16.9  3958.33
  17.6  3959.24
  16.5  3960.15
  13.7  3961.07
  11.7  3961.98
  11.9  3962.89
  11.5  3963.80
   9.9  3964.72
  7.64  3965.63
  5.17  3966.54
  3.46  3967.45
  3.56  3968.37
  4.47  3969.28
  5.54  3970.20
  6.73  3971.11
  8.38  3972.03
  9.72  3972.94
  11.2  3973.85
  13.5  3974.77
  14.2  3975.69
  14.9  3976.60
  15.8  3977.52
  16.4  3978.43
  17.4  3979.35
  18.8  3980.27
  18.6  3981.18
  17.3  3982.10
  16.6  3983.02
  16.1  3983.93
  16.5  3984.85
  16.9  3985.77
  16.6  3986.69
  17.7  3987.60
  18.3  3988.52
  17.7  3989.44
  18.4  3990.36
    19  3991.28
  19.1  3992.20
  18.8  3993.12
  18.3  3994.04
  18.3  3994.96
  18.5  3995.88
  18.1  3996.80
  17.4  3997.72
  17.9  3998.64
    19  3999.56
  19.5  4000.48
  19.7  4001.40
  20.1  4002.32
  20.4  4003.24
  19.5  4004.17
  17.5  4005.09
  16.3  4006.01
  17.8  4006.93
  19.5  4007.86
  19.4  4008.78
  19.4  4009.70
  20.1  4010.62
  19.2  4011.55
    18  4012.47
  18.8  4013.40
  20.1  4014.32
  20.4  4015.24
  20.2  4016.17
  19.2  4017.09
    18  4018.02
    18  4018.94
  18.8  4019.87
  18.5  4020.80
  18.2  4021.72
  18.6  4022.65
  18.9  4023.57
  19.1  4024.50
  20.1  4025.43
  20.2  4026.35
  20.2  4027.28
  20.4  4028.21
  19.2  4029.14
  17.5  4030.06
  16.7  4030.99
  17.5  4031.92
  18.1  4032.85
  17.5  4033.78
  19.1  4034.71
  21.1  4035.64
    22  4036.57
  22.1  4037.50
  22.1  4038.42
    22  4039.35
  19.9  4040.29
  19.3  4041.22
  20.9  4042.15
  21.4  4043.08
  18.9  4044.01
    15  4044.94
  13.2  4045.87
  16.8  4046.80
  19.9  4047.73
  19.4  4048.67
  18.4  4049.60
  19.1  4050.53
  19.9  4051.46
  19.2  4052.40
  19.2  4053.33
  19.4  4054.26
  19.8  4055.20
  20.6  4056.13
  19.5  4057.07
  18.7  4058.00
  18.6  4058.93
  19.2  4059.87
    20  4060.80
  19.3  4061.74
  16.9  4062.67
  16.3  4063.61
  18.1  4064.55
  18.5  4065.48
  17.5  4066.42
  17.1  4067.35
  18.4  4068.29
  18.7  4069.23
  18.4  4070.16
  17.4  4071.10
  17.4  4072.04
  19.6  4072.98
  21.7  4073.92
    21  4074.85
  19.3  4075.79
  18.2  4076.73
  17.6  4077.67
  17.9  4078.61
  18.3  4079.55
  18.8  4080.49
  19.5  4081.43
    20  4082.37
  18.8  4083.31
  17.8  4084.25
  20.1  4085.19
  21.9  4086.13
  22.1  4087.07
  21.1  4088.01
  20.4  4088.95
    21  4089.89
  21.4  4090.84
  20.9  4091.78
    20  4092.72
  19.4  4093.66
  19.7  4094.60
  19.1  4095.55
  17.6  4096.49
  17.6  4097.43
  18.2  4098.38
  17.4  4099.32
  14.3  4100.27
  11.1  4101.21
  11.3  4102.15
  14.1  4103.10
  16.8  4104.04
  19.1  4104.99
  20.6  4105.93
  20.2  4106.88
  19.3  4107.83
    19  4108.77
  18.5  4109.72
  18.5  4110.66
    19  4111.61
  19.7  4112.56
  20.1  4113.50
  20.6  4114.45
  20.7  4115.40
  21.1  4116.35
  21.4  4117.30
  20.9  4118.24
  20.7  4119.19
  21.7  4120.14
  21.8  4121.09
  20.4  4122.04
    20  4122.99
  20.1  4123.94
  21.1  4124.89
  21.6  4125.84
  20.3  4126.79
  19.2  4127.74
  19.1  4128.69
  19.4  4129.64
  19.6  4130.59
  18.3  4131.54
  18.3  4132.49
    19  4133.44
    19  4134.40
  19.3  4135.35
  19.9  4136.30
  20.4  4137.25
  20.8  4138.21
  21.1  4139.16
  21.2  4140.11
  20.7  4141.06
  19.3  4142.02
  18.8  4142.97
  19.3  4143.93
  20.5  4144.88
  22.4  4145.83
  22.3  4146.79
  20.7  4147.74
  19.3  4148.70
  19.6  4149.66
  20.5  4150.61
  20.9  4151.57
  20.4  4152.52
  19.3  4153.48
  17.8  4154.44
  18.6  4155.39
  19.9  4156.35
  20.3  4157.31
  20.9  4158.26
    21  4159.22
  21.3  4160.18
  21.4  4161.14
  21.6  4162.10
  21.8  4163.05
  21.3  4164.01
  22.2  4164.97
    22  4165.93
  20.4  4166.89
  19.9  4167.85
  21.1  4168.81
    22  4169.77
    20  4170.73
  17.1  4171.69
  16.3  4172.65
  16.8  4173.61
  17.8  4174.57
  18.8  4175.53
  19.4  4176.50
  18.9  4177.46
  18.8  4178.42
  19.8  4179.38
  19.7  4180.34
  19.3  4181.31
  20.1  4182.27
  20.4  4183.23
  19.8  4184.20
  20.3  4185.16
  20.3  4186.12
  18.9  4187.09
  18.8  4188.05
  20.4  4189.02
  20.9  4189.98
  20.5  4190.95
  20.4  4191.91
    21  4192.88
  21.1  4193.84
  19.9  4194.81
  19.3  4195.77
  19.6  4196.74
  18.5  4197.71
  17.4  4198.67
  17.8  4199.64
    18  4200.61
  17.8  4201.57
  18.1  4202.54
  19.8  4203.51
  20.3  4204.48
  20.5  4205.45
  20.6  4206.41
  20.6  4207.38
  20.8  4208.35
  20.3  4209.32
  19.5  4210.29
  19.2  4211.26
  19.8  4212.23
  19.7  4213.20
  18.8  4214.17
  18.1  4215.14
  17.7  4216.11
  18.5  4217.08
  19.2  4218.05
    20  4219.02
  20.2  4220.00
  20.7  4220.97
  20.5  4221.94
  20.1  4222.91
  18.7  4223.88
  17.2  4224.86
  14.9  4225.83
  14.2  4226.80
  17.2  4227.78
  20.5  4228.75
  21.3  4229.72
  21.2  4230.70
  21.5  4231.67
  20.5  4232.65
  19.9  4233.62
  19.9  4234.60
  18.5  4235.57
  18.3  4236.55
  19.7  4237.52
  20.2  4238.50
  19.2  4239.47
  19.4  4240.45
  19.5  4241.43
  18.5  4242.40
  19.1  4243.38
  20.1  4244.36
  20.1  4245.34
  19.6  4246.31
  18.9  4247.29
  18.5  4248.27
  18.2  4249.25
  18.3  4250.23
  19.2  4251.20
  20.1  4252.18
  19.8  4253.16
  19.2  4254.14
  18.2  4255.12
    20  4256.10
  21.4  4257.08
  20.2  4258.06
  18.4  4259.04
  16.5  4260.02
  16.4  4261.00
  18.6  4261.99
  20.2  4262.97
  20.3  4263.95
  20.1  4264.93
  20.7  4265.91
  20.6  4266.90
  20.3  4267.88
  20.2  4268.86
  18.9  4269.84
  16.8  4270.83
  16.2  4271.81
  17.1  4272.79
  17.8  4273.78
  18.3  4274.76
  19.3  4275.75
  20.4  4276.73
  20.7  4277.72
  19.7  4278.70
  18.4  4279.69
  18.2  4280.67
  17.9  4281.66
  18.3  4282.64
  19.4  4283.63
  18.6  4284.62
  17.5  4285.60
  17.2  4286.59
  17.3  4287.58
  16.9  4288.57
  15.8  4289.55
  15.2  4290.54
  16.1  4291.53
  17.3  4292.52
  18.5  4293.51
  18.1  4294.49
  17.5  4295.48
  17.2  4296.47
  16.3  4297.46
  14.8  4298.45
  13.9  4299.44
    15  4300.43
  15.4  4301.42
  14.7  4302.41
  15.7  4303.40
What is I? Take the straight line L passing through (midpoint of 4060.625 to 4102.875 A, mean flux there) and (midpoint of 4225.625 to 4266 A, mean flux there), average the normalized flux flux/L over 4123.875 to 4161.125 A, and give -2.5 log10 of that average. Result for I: -0.070 mag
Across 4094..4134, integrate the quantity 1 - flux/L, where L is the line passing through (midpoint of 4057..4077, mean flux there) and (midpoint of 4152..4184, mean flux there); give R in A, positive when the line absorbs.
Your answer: 0.5 A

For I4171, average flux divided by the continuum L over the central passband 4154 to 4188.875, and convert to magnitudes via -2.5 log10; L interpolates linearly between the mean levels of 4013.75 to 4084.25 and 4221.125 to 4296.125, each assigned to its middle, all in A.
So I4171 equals -0.06 mag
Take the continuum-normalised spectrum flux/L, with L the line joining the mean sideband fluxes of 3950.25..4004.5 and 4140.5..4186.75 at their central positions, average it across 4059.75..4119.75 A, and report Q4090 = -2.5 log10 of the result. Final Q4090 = -0.05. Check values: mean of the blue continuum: 15.1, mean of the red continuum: 20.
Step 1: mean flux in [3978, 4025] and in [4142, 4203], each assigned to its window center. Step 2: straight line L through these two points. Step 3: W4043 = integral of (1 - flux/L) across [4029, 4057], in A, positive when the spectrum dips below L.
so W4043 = -0.6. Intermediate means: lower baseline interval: 18.5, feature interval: 19.2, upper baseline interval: 19.8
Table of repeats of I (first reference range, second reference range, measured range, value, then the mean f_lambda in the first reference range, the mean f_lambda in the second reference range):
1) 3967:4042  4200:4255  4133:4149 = -0.095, 17.4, 19.3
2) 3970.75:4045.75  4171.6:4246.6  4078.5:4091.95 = -0.082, 18.1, 19.3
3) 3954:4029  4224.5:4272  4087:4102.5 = -0.052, 16.4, 19.1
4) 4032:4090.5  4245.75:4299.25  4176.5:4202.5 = -0.045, 19.2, 18.4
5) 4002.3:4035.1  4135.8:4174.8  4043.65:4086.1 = 0.040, 18.9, 20.2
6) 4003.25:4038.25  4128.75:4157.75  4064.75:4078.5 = 0.047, 19.1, 19.9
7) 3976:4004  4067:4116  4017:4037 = -0.040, 17.9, 18.8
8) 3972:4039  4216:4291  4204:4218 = -0.045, 18.2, 18.9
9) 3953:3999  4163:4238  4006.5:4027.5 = -0.232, 14.6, 19.5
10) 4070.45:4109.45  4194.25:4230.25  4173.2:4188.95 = -0.017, 18.7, 19.1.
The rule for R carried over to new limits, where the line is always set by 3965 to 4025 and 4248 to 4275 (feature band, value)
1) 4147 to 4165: -2.5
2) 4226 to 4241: -0.5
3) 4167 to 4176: -0.4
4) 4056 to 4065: -0.9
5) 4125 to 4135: -1.0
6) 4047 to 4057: -1.5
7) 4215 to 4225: -0.4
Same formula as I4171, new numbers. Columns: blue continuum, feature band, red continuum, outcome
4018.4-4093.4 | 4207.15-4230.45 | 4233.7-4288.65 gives 0.00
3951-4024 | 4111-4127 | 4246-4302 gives -0.21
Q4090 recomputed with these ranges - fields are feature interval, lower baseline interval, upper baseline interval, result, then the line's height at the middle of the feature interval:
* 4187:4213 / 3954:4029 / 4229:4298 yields -0.08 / 18.3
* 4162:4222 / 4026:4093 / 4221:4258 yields -0.02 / 19.3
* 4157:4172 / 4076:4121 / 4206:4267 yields -0.10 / 19.2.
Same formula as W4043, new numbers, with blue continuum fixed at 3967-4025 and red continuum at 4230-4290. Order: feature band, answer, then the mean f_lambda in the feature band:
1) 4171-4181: -0.1 A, 18.4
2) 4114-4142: -3.7 A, 20.2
